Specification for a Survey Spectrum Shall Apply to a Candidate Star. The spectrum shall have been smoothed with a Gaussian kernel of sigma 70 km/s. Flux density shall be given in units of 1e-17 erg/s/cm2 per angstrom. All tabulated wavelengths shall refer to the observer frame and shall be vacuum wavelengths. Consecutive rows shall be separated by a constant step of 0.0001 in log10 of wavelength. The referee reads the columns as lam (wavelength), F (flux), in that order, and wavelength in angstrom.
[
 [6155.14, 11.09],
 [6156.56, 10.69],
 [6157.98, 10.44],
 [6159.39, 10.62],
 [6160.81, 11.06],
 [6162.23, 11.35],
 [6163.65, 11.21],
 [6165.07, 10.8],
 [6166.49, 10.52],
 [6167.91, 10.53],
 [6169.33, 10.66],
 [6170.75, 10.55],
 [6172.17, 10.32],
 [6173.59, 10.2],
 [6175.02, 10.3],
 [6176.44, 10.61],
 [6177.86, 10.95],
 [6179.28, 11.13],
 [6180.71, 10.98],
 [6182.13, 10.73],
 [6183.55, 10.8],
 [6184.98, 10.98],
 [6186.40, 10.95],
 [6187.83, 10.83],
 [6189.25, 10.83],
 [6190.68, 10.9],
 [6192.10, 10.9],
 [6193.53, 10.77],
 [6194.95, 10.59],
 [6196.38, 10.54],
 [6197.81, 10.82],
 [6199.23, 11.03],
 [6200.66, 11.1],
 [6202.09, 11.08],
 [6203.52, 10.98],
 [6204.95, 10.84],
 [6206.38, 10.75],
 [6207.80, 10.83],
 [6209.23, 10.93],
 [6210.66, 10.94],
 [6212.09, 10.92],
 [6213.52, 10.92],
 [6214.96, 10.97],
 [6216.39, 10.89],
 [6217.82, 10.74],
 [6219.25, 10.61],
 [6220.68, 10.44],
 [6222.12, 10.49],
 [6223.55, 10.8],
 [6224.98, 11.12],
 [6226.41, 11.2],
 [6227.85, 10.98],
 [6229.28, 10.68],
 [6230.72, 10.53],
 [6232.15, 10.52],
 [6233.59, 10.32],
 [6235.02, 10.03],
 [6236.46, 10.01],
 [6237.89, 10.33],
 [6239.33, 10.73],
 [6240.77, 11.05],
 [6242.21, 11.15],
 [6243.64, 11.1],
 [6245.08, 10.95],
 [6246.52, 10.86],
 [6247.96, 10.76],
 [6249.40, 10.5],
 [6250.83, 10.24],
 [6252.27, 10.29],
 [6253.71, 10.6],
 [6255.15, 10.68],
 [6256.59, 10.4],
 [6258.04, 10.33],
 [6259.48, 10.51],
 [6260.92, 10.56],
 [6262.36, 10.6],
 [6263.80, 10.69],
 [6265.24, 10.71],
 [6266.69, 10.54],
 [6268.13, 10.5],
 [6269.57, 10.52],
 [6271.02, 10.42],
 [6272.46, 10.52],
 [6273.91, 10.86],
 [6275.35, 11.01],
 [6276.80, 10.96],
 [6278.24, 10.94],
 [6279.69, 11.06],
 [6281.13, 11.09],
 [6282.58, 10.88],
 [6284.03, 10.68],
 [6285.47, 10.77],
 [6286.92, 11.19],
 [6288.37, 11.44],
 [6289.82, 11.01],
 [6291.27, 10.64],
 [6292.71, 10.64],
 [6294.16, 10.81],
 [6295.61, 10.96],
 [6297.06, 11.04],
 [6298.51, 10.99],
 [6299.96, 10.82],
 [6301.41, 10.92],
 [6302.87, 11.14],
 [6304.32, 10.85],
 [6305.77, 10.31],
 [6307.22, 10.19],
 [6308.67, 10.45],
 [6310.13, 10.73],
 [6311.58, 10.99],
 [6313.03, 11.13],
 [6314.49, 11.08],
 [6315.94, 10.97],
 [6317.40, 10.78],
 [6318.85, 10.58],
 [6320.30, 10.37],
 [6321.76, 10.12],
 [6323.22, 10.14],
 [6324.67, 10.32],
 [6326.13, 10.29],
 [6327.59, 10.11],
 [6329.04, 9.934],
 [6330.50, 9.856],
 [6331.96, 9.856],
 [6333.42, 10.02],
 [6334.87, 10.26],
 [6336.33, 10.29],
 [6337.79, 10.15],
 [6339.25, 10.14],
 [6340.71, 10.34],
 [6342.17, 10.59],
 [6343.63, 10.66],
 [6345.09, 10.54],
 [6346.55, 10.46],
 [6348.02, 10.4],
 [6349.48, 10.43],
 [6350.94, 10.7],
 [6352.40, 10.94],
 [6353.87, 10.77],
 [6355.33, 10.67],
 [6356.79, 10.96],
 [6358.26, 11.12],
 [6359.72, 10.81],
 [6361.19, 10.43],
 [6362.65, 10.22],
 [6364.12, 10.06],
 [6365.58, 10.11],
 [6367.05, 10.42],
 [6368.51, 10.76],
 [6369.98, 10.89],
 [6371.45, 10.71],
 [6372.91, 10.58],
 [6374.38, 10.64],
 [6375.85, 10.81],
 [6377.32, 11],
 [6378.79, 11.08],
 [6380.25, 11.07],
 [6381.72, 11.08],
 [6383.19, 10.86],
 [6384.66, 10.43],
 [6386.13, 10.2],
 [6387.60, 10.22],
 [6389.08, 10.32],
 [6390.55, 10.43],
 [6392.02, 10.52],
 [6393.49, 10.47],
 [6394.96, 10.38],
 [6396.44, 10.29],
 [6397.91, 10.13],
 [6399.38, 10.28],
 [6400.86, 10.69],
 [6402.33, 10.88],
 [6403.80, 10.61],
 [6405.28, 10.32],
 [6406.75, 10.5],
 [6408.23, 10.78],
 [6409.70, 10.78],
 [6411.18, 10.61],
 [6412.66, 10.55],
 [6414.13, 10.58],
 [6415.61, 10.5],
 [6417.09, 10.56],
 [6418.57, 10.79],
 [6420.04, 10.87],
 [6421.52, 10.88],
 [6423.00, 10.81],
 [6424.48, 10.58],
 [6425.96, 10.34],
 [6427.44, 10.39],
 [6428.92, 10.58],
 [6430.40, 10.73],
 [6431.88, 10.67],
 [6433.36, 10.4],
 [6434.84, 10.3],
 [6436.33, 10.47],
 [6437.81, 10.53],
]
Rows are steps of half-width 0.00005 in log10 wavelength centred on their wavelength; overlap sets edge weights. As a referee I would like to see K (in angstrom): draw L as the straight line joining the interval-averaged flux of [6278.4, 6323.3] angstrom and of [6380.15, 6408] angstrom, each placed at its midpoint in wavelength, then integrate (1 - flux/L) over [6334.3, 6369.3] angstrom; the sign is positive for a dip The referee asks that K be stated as 0.4 angstrom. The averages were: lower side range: 10.8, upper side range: 10.5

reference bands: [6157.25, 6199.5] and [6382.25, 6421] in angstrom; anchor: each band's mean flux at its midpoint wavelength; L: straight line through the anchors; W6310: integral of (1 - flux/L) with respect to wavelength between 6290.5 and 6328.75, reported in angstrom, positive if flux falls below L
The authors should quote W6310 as -0.1 angstrom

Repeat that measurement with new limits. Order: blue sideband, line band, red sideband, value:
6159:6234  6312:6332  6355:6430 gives 0.46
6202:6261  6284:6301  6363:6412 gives -0.44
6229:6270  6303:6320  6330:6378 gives -0.33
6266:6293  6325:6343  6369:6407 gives 0.93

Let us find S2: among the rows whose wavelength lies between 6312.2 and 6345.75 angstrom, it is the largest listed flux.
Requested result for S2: 11.13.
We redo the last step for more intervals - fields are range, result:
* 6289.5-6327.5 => 11.14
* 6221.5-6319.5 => 11.44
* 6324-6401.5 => 11.12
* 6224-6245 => 11.2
